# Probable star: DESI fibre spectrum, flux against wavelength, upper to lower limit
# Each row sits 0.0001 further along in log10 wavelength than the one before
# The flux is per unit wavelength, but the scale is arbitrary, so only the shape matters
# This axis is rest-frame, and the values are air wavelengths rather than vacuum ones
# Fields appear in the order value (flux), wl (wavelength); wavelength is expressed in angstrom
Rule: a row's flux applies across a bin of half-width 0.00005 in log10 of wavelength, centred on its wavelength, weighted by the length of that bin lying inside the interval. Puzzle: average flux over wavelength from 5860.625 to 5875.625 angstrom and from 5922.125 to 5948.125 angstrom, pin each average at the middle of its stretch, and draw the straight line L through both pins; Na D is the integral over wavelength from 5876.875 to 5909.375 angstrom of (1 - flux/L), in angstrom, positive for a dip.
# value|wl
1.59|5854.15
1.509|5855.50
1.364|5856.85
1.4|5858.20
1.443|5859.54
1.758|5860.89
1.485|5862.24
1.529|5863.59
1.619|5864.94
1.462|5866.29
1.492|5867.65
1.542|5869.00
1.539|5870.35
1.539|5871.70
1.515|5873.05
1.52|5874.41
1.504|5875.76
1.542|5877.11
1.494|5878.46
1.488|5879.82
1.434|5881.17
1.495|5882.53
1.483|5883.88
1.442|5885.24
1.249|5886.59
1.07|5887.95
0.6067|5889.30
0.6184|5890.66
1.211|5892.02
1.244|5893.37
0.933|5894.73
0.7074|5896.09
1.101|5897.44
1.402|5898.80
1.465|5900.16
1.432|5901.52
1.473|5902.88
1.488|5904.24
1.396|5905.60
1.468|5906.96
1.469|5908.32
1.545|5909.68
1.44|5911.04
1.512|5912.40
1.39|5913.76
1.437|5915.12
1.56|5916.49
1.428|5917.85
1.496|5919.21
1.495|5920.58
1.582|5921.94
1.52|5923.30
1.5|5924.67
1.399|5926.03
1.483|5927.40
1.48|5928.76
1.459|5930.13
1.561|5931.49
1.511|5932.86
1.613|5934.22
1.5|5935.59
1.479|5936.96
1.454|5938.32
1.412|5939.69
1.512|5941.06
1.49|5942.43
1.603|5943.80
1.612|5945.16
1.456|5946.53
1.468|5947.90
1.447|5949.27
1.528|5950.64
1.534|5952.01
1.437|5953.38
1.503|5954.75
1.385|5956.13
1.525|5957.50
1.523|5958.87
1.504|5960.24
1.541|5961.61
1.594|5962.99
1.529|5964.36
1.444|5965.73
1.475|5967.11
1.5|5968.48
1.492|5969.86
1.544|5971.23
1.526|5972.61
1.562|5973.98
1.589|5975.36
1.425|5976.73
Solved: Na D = 5.2 angstrom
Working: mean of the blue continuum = 1.54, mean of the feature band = 1.28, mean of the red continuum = 1.5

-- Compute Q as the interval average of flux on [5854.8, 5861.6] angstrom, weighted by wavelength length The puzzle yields 1.5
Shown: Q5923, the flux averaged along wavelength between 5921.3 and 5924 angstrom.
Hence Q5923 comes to 1.55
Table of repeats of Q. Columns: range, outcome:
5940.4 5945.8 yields 1.56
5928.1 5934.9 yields 1.53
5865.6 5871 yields 1.51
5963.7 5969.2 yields 1.49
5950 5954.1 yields 1.5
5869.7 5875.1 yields 1.53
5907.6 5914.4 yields 1.47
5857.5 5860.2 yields 1.42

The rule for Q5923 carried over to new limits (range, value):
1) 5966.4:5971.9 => 1.5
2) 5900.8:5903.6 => 1.45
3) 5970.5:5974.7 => 1.54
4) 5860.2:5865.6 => 1.6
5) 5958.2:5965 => 1.54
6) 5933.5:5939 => 1.51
